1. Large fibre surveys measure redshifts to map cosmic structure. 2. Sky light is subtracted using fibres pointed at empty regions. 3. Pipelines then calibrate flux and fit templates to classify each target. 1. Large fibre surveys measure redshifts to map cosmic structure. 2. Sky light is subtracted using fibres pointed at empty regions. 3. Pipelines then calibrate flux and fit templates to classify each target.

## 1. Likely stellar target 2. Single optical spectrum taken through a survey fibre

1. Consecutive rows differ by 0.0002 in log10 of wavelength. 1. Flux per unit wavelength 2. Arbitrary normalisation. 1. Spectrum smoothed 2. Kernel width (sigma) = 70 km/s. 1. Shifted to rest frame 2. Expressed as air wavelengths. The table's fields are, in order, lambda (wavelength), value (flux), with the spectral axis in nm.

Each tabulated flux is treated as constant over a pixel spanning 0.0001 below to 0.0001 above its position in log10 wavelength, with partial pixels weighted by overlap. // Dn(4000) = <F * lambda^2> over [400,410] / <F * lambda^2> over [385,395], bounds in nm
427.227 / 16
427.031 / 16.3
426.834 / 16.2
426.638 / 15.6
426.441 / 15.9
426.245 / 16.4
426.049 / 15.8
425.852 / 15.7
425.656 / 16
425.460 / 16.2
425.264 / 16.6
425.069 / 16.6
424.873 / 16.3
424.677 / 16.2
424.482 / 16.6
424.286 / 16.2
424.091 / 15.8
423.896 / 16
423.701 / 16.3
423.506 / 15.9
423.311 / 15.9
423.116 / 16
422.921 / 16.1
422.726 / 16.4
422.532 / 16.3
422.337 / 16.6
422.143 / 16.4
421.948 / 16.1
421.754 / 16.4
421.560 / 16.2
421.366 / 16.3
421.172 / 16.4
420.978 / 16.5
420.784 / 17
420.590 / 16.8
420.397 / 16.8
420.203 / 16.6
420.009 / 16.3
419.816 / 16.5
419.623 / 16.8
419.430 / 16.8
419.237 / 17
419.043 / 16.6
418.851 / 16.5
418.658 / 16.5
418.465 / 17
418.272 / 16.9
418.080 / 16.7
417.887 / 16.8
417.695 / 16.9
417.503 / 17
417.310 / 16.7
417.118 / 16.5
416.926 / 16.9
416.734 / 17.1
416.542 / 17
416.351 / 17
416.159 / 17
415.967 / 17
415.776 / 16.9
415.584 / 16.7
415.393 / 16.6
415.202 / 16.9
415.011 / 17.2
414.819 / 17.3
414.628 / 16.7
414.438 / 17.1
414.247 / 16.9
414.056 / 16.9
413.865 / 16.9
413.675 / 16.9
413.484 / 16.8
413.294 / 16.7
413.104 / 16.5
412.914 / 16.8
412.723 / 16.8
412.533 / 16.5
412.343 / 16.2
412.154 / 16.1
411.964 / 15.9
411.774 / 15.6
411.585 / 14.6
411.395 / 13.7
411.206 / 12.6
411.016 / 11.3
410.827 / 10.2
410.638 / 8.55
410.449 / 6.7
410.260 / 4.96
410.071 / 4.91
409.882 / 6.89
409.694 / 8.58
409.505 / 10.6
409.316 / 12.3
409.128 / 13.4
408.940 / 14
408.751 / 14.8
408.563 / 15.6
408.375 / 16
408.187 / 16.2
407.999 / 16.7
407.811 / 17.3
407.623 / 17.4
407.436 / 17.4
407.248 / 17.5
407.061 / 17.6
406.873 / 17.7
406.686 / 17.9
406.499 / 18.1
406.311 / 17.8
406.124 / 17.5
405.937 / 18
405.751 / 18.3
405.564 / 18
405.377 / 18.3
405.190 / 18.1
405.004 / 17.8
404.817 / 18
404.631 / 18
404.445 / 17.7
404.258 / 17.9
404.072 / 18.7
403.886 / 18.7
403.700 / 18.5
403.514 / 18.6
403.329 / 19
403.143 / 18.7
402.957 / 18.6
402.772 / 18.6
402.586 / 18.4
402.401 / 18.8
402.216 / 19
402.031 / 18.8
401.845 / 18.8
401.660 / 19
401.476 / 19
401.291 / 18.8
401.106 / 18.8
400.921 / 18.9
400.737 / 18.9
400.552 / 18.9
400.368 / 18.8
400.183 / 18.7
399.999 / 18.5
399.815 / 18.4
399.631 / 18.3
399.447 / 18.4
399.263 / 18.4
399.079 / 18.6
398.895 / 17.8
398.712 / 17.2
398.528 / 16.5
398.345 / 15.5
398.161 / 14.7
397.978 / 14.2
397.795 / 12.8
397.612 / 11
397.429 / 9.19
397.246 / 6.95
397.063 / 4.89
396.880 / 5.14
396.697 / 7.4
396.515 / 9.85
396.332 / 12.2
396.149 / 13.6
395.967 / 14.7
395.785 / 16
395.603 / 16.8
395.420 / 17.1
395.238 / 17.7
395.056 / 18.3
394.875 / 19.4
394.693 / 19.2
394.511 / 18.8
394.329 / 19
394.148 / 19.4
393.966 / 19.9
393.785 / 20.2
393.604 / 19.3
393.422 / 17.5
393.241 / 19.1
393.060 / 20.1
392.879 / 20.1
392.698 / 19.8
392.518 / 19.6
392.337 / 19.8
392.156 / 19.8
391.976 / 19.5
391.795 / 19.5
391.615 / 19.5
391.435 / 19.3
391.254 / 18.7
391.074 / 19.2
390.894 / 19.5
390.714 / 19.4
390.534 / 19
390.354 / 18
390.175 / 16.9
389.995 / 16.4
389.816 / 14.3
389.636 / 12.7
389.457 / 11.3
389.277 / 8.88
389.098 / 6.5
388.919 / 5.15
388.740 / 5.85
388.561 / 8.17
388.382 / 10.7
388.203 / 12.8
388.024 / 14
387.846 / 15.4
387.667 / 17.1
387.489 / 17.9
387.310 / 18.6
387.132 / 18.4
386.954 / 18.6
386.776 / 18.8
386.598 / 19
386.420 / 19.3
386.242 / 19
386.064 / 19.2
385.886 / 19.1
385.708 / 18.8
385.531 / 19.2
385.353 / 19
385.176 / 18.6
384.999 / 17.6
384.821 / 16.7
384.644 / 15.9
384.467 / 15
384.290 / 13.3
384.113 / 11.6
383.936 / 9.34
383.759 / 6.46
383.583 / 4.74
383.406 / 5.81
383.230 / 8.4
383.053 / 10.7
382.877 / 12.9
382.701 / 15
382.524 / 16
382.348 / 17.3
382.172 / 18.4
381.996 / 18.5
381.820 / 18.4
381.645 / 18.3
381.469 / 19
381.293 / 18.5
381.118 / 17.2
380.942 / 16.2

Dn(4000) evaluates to 1.1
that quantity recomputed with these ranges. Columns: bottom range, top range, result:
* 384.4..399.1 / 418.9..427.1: 1.19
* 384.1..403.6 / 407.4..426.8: 1.05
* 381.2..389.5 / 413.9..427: 1.35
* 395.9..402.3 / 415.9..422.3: 1.19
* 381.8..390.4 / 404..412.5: 1.15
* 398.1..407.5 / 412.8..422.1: 0.99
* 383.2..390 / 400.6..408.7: 1.41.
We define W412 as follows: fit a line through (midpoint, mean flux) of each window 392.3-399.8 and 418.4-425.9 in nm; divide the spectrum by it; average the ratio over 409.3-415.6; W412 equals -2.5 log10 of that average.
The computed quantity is 0.16 mag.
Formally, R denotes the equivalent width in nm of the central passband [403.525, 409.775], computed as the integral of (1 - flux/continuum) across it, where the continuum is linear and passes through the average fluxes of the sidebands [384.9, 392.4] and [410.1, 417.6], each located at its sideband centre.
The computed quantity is -0.42 nm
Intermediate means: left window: 16.4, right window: 15.3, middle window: 16.7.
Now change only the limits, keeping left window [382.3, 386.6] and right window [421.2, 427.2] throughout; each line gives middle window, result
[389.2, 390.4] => 0.068 nm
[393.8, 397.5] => 0.155 nm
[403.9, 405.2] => -0.224 nm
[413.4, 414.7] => -0.091 nm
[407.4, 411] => 0.798 nm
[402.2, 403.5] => -0.285 nm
